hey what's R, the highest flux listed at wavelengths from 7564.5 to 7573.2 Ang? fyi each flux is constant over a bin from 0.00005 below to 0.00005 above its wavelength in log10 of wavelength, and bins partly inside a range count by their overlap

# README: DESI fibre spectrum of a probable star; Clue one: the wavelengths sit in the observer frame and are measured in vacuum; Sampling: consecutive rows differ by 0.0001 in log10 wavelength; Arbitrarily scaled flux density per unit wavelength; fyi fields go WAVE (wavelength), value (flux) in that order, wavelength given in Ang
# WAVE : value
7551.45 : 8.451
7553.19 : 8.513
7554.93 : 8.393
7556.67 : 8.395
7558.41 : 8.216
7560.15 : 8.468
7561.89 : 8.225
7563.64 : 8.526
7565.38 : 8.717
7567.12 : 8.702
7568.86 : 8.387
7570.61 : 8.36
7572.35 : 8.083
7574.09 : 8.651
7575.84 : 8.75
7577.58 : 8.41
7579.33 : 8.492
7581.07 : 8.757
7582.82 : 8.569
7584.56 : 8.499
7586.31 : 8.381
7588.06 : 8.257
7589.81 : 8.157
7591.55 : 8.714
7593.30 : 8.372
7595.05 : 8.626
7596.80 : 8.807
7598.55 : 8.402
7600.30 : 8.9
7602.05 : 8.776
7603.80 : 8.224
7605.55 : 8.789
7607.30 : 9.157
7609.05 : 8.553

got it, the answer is 8.717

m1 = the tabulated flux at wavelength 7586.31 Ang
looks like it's 8.381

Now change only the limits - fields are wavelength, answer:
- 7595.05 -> 8.626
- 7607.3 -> 9.157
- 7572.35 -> 8.083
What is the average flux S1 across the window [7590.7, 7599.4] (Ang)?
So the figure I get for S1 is 8.58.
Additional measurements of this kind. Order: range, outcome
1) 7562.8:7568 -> 8.66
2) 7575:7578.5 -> 8.58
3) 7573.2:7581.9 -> 8.61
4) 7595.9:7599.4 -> 8.6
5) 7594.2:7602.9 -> 8.7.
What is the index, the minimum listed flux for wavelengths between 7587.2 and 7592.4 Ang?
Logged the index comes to 8.157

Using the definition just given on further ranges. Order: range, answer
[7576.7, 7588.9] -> 8.257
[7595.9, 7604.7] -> 8.224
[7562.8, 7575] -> 8.083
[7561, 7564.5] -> 8.225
